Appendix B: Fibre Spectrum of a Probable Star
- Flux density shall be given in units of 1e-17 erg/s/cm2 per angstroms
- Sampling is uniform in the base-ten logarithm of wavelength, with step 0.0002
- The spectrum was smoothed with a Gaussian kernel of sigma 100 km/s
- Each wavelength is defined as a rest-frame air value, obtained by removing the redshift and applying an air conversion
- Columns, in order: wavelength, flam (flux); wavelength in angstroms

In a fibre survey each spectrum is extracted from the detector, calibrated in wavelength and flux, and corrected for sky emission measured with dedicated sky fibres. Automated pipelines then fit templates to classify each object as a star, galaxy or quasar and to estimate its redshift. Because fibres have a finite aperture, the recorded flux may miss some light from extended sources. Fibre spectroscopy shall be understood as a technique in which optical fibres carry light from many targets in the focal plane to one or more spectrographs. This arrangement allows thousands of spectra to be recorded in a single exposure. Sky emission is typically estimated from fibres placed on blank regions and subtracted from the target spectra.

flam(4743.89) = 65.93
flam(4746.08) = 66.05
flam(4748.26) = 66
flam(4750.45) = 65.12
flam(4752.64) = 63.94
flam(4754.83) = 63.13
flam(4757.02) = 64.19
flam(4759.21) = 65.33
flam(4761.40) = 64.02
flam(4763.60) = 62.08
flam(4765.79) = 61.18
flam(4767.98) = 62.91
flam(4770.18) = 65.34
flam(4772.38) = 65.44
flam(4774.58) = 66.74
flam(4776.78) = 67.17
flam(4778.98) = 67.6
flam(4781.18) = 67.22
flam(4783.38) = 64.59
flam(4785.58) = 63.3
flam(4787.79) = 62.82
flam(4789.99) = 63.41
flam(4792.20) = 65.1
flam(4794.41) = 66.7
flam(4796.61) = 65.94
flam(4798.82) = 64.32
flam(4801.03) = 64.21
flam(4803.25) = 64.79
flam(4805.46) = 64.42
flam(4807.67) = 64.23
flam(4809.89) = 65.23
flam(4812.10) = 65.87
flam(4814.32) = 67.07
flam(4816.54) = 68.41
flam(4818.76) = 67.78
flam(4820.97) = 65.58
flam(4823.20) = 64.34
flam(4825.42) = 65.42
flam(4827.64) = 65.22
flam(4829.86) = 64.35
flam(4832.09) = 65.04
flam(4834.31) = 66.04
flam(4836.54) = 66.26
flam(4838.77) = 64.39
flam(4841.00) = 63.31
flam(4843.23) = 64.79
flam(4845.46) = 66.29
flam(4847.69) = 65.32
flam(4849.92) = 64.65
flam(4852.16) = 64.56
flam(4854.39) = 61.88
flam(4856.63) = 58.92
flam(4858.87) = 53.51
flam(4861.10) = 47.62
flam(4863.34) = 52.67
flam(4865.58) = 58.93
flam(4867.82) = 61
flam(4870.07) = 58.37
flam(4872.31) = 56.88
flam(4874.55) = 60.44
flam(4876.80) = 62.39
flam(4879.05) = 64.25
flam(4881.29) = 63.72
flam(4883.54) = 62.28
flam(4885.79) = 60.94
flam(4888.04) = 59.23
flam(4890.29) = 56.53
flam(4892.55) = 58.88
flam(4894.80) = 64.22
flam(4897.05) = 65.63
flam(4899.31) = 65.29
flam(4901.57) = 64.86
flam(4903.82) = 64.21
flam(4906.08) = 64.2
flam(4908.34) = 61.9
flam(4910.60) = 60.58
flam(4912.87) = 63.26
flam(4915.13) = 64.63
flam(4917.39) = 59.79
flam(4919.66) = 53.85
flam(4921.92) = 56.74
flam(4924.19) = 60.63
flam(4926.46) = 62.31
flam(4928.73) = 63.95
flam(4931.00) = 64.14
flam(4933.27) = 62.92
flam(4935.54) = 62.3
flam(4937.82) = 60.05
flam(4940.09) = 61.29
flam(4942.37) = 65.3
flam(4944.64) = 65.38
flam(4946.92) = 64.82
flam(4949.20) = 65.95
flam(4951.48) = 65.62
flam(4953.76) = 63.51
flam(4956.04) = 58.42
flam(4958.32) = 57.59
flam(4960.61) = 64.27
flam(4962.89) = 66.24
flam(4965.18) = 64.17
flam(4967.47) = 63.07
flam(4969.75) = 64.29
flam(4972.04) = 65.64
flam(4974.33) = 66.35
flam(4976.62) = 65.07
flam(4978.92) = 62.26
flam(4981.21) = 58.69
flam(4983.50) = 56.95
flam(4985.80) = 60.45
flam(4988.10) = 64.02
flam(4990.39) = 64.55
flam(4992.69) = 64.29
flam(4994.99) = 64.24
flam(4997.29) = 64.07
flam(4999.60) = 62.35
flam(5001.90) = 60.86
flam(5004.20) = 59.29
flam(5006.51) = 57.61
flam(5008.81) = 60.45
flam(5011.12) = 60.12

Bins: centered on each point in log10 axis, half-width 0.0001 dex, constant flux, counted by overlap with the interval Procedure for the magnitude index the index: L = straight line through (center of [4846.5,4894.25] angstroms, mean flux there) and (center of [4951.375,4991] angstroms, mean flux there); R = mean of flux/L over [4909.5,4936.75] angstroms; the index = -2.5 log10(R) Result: 0.001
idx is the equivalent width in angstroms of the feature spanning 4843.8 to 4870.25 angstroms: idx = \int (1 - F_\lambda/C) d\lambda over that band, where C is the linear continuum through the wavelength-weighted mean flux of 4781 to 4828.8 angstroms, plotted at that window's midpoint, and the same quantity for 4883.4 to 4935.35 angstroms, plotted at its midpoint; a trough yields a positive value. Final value 1.63 angstroms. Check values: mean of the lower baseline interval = 65.2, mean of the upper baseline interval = 61.8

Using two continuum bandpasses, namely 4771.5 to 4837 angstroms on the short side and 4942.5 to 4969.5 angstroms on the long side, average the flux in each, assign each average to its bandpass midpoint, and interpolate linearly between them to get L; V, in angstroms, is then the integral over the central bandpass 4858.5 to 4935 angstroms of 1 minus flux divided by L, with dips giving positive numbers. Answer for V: 4.35 angstroms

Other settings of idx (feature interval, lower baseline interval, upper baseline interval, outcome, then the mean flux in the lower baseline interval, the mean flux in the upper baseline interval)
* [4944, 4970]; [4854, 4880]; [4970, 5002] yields -0.8 angstroms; 57.9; 62.9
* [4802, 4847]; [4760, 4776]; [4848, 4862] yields -3.4 angstroms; 64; 59.1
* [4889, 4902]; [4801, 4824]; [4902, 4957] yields 0.2 angstroms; 65.7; 62.4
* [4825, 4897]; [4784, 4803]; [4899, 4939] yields 1.8 angstroms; 64.5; 61.9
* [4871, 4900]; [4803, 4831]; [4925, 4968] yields 1.3 angstroms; 65.6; 63.2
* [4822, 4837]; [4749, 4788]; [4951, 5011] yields -0.3 angstroms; 64.6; 62.4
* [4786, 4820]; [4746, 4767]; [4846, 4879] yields -1.8 angstroms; 64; 59.4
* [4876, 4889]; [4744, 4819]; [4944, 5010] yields 0.3 angstroms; 65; 62.7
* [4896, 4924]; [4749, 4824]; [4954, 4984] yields 0.6 angstroms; 65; 62.7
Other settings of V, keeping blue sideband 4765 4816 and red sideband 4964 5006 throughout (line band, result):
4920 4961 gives 0.6 angstroms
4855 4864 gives 1.5 angstroms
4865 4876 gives 0.8 angstroms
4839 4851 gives -0.1 angstroms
